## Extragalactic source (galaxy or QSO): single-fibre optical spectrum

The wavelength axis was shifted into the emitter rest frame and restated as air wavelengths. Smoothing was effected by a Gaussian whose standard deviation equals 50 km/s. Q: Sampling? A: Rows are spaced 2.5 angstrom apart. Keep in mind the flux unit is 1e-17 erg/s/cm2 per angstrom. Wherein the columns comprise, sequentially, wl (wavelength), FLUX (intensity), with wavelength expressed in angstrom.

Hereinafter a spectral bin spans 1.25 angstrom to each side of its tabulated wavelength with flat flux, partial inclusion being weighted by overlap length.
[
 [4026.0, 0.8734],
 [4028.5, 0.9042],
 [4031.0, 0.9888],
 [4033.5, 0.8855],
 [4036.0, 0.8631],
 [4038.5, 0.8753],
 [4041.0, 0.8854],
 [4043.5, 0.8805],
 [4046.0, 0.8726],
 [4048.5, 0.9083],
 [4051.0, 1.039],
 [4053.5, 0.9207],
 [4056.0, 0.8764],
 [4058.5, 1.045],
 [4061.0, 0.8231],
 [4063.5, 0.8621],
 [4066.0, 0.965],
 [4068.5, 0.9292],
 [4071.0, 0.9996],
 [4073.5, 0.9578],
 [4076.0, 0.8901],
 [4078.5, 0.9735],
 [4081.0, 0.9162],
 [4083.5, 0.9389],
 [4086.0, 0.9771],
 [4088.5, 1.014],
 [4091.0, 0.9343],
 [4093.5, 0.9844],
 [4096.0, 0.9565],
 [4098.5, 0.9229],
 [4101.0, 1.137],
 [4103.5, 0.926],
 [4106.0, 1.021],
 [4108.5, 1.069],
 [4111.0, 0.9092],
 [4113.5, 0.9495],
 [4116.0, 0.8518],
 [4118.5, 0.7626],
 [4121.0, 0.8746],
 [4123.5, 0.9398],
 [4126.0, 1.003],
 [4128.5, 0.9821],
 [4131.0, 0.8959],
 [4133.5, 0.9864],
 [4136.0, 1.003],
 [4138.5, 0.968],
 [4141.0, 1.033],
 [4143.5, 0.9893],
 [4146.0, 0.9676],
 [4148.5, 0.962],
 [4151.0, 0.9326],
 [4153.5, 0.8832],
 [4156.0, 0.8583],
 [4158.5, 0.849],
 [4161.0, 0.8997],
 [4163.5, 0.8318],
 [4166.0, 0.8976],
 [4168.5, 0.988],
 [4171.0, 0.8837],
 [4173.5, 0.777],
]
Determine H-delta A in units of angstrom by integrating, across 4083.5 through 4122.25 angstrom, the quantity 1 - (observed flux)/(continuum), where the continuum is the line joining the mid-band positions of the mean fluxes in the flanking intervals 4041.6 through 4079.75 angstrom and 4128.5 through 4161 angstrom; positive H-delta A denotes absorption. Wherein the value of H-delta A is -0.7 angstrom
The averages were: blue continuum 0.929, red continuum 0.944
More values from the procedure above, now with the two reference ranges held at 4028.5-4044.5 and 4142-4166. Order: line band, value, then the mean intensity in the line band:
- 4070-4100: -1.8 angstrom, 0.957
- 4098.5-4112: -1.5 angstrom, 1.01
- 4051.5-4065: -0.2 angstrom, 0.914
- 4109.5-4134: -0.2 angstrom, 0.915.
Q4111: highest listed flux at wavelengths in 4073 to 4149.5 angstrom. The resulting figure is 1.137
